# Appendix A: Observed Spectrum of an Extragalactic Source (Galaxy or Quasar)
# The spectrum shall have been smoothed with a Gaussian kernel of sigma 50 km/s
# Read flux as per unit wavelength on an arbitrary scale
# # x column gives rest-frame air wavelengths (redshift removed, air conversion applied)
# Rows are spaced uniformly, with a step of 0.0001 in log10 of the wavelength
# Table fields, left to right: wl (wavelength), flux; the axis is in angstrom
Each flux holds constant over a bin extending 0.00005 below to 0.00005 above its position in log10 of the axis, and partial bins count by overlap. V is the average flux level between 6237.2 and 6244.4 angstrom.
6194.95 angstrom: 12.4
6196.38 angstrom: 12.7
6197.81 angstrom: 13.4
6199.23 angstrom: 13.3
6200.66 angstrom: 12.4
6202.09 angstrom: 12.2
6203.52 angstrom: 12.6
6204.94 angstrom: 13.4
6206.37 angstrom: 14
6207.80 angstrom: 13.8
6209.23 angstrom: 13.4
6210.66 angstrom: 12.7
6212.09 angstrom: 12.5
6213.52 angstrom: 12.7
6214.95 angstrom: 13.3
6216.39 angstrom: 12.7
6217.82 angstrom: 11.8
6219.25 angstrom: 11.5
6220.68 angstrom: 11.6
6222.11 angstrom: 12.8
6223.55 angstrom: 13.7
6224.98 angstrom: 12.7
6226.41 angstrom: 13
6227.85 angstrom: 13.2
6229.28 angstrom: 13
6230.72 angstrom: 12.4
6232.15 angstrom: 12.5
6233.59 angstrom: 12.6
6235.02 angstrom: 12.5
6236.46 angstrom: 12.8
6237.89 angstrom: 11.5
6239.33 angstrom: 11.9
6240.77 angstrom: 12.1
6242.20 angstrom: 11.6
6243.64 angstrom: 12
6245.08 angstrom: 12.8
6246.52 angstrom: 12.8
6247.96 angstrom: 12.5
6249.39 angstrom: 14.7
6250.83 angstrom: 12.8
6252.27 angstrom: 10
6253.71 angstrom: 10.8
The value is 11.8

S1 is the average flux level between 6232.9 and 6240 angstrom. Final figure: 12.3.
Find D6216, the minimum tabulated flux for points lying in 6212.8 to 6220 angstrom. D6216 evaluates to 11.5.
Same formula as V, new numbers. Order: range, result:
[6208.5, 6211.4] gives 13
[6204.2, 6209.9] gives 13.7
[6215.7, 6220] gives 12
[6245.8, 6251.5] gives 13.2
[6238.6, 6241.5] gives 12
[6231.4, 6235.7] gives 12.5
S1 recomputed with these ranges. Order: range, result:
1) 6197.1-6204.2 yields 12.8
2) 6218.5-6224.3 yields 12.4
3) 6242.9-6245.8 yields 12.4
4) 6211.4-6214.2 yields 12.6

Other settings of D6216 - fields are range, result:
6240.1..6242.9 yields 11.6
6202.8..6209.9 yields 12.6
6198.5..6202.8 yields 12.2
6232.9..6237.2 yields 12.5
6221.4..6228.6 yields 12.7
